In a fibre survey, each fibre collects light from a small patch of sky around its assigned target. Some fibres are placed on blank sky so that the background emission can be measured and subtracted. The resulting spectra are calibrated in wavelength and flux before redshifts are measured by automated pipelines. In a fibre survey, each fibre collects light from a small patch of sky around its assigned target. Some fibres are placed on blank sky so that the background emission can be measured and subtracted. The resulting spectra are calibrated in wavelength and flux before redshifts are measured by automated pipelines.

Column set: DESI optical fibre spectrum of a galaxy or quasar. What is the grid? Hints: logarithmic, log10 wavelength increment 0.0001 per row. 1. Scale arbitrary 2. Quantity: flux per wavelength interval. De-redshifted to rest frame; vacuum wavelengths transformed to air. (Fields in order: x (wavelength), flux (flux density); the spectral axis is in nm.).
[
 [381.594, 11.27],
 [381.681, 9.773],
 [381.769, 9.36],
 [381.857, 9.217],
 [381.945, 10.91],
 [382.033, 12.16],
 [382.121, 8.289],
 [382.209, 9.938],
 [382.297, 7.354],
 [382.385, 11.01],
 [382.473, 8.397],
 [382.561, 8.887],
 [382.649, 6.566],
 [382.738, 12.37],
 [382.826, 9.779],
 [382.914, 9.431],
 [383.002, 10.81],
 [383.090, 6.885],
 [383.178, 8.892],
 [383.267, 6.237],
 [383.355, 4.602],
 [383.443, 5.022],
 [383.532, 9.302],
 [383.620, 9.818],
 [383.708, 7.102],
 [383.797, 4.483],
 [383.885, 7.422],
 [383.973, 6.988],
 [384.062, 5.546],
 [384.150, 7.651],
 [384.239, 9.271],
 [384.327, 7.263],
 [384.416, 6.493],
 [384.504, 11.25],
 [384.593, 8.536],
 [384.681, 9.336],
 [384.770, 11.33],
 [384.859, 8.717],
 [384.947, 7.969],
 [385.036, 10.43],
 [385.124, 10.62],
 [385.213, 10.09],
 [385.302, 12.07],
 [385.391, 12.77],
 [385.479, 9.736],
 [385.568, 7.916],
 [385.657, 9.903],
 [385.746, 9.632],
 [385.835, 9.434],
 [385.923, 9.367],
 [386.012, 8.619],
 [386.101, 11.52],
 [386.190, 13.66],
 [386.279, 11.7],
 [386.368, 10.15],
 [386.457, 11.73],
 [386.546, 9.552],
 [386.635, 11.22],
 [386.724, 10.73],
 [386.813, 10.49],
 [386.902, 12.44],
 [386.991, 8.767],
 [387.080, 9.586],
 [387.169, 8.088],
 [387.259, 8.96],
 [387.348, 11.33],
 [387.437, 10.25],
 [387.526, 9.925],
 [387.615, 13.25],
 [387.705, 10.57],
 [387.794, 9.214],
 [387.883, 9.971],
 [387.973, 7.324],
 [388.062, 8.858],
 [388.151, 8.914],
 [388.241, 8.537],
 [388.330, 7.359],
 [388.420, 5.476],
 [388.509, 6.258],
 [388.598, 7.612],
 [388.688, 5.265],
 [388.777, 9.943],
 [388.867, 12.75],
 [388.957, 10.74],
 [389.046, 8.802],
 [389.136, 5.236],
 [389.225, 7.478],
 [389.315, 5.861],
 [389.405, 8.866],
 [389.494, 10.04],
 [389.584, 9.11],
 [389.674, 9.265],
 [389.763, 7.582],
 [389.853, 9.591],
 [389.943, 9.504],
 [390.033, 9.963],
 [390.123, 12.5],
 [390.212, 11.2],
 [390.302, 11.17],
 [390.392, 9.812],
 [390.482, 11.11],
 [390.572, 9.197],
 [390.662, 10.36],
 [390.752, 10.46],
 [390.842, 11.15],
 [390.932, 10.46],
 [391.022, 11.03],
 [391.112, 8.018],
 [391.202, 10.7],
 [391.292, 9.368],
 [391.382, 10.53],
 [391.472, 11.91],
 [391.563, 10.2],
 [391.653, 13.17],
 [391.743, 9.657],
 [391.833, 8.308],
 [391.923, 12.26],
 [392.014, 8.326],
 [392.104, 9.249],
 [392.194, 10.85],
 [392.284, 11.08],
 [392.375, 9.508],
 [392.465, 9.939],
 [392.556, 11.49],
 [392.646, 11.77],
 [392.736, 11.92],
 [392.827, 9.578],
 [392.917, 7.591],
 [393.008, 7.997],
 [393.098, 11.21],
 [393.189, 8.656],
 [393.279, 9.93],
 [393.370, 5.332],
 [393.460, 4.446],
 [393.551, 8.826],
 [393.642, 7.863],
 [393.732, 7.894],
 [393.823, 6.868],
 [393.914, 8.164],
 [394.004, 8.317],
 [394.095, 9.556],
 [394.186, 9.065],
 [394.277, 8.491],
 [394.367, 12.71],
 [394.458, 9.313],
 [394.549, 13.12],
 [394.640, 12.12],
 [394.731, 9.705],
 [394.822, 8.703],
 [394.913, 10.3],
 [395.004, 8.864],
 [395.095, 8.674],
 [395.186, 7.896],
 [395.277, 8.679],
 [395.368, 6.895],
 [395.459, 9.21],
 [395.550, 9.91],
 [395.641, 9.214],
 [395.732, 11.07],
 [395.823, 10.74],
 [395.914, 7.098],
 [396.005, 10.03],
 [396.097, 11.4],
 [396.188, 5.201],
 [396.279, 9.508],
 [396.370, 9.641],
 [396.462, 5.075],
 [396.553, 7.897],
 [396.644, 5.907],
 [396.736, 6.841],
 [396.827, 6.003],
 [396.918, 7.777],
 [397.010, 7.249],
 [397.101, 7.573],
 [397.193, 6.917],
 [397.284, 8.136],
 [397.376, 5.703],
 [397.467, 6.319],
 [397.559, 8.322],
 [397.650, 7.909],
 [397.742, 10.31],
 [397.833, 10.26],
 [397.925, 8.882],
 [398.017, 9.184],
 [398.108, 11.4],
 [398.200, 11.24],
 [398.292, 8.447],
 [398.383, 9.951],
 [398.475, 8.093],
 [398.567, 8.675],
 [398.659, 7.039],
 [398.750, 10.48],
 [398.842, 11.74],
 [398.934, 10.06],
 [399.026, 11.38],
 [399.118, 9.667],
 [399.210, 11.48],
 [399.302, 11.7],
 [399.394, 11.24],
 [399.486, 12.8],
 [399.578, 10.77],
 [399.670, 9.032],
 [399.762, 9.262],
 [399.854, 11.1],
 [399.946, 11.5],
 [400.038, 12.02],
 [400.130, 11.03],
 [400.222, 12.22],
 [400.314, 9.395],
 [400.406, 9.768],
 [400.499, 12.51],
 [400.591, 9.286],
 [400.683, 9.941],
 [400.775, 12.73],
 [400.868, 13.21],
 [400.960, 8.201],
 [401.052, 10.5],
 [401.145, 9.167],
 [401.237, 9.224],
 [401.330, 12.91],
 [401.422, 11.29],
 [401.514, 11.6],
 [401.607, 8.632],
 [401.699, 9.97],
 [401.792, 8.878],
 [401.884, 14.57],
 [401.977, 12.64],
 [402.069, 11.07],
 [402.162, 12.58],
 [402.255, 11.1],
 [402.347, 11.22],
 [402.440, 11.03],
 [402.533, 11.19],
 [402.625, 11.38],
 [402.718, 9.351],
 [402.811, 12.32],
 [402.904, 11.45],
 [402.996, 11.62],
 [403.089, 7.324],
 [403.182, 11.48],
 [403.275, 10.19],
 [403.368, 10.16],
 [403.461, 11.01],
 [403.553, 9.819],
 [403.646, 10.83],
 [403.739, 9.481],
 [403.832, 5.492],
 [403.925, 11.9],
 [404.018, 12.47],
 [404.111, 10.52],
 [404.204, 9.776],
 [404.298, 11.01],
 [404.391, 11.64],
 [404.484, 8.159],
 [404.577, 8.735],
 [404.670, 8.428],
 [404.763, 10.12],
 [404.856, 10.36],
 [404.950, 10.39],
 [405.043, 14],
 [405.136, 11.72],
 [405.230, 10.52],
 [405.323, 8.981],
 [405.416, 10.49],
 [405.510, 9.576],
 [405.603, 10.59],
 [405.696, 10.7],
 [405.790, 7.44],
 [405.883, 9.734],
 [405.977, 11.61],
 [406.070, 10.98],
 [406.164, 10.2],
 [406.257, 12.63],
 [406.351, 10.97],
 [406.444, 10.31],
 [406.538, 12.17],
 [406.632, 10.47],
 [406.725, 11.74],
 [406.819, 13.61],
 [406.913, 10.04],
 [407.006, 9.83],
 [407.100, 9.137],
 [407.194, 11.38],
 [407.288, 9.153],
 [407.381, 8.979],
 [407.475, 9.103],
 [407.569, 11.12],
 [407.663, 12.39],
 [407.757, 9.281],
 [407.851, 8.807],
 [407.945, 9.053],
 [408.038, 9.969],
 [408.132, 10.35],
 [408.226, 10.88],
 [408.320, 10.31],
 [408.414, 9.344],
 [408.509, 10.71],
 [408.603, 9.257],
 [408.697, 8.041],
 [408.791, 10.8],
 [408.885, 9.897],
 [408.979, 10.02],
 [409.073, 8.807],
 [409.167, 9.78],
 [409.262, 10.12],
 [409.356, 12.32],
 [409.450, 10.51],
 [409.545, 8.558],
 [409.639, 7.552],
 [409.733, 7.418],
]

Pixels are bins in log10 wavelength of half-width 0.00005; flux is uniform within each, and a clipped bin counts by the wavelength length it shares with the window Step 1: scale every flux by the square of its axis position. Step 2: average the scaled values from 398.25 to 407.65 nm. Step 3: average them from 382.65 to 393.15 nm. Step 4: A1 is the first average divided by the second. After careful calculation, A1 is 1.2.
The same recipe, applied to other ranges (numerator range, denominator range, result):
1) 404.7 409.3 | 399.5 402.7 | 0.97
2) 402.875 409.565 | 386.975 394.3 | 1.19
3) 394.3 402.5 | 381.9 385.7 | 1.19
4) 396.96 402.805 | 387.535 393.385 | 1.12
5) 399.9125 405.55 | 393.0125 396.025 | 1.23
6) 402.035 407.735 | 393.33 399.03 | 1.26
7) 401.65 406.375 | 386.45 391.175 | 1.21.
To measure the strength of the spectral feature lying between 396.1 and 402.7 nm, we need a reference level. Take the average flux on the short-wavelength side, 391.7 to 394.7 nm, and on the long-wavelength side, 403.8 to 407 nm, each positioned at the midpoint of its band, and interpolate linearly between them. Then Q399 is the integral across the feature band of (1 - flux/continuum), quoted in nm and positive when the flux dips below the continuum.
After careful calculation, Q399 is 0.12 nm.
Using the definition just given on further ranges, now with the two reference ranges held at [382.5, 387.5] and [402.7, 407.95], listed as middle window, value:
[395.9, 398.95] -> 0.469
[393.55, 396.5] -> 0.212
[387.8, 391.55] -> 0.105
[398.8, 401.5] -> -0.208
